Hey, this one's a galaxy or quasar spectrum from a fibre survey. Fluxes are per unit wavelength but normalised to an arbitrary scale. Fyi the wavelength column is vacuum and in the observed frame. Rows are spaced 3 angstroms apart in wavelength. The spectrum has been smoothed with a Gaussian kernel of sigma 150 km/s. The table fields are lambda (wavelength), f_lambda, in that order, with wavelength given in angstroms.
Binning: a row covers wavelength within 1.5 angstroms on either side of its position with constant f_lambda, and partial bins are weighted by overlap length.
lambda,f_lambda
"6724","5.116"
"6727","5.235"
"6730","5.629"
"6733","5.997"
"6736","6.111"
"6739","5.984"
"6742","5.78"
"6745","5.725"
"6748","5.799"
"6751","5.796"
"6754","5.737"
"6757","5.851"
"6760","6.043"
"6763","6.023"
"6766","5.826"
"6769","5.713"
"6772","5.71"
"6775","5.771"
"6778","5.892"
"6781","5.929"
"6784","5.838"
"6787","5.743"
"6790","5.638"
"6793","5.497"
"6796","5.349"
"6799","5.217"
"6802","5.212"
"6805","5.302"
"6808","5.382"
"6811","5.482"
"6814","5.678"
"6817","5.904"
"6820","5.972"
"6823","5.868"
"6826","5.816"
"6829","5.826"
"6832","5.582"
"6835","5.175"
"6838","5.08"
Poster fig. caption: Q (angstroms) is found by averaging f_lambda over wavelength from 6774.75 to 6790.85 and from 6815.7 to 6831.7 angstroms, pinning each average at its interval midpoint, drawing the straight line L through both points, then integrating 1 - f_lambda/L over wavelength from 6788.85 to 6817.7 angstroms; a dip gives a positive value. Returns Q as 1.9 angstroms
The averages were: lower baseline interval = 5.81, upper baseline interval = 5.85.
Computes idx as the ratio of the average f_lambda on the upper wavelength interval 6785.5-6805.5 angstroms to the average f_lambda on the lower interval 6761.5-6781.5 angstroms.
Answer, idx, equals 0.93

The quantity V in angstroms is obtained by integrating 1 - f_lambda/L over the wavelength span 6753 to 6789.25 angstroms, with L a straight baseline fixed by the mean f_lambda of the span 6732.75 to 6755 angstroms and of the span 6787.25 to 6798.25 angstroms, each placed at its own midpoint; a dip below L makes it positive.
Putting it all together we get -1.1 angstroms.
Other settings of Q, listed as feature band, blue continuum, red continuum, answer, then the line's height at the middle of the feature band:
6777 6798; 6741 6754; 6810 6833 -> 0.33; 5.77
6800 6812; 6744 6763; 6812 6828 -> 1.04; 5.84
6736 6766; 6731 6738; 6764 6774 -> 0.13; 5.9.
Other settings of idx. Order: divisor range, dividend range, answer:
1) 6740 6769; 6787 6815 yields 0.93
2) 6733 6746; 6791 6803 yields 0.90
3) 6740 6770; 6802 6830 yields 0.97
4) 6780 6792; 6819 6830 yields 1.02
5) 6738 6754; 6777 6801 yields 0.97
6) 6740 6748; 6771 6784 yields 1.01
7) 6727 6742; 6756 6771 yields 1.01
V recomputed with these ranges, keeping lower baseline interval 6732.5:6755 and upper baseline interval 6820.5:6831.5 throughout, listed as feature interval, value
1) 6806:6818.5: 0.50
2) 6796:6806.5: 1.04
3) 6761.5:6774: 0.08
